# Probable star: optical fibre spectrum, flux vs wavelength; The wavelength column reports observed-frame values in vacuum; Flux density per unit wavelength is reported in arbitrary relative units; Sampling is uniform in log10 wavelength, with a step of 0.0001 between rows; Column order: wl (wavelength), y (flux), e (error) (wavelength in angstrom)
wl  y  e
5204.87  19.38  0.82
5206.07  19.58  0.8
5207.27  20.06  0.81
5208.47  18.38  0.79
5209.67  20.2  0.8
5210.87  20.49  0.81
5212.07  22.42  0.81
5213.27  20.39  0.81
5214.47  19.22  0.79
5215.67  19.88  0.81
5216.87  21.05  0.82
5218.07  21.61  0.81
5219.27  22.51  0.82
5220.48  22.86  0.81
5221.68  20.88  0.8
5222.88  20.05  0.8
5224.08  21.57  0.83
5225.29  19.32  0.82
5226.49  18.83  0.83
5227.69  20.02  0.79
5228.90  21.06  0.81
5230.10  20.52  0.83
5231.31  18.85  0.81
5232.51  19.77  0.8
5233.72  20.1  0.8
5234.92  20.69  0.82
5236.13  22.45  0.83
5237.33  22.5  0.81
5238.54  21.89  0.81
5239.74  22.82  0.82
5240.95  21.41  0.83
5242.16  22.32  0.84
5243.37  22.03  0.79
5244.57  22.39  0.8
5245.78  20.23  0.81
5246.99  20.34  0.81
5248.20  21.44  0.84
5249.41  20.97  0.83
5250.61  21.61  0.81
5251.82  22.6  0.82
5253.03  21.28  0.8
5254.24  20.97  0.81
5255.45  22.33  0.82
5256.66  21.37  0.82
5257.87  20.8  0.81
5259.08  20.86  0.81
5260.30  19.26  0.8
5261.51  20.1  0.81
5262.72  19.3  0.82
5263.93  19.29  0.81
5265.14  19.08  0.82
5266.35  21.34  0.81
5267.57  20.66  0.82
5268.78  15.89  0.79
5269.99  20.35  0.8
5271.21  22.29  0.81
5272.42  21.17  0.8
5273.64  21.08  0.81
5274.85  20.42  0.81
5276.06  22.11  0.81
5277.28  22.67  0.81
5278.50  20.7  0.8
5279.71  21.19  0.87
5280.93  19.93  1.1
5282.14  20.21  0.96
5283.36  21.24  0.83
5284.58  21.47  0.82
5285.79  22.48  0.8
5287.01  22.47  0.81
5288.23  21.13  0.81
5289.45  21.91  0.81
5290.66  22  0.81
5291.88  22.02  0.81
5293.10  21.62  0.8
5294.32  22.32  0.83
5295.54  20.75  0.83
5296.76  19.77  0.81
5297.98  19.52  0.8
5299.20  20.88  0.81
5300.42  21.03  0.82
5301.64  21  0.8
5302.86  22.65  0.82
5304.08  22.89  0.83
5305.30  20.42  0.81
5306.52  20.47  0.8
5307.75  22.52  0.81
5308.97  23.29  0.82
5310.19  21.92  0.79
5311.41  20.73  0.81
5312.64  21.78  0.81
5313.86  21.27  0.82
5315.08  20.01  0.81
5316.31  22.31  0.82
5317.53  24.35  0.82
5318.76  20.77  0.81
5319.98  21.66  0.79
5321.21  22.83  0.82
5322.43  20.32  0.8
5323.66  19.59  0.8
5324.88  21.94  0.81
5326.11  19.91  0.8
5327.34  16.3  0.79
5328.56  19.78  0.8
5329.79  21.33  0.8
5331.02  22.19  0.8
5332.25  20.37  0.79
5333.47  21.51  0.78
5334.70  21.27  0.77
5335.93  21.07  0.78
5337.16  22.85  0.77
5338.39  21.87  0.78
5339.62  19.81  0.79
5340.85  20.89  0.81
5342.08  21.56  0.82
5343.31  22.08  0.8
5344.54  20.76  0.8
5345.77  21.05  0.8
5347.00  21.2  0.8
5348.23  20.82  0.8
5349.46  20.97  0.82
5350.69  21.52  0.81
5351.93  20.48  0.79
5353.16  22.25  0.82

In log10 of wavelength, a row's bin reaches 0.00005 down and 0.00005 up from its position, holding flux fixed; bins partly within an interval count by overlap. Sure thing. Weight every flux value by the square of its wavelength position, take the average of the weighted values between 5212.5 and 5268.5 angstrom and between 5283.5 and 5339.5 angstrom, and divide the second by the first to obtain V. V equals 1.1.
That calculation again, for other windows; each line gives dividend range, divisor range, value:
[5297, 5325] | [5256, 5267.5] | 1.08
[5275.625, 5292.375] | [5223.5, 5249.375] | 1.05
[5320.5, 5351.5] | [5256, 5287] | 1.04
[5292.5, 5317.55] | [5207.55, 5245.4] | 1.06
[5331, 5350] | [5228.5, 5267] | 1.05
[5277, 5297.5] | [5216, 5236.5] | 1.06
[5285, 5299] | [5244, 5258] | 1.02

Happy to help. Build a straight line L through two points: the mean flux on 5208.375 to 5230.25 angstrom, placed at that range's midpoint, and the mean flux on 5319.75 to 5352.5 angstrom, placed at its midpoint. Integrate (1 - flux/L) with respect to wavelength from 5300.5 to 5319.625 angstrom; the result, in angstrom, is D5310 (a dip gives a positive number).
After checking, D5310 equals -0.8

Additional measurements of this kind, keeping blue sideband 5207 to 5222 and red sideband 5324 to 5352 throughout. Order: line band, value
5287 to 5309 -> -0.58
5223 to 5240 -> 0.10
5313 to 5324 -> -0.32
